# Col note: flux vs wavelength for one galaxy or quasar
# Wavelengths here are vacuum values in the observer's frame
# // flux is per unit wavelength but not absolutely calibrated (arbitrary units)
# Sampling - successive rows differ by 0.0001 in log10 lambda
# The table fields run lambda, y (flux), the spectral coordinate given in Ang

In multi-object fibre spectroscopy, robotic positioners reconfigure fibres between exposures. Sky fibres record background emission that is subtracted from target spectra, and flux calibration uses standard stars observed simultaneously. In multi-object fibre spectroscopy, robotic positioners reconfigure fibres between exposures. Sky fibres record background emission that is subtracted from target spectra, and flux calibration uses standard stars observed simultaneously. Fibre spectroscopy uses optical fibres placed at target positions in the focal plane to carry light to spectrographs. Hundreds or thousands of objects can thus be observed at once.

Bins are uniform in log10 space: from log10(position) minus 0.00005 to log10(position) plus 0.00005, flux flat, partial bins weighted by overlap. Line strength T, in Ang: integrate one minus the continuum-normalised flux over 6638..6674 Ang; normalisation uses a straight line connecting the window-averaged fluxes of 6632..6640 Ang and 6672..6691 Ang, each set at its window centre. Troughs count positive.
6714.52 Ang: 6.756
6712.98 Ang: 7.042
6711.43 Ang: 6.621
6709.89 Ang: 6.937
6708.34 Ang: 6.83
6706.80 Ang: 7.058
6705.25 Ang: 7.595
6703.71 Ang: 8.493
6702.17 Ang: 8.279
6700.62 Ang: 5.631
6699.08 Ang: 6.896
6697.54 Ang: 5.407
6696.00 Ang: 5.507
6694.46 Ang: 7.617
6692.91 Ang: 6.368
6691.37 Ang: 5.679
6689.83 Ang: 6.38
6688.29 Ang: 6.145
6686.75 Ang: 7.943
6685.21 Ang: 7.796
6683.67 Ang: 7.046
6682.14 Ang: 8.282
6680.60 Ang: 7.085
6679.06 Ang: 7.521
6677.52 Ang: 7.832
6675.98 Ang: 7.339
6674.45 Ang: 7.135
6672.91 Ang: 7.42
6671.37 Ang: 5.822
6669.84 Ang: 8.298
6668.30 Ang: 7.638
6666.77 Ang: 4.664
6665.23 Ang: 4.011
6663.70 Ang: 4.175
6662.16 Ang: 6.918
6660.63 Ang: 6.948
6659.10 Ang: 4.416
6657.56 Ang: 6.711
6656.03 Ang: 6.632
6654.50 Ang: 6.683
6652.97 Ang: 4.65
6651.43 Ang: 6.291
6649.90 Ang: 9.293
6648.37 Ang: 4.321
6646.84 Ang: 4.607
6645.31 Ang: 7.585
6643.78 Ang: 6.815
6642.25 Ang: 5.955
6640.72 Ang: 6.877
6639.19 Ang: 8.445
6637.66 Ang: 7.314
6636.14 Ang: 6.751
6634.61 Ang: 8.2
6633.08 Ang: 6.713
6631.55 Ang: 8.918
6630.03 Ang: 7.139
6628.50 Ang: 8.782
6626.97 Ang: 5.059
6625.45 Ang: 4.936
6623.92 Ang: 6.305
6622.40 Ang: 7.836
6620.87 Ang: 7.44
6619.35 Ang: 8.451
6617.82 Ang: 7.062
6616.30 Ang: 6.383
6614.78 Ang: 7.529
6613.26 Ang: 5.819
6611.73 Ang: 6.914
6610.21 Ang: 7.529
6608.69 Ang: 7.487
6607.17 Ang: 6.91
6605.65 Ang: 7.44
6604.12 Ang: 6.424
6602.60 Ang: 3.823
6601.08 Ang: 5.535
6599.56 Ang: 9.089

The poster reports 5.3 Ang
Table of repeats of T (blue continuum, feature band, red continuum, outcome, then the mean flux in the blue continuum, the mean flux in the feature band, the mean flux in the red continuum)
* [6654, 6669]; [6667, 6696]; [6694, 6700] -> -4.8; 5.86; 7.09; 6.28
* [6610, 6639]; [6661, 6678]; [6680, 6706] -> 1.3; 7.13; 6.47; 6.95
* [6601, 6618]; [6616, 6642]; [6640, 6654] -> -3.1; 6.6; 7.2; 6.27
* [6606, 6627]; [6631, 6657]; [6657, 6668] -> -3.2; 6.91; 6.81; 5.48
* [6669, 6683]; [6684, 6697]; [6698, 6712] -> 1.1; 7.41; 6.67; 7.12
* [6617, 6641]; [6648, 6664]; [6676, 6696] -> 2.2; 7.27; 6.19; 7.08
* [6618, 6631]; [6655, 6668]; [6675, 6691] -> 2.8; 7.03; 5.66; 7.3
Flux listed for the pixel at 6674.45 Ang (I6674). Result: 7.135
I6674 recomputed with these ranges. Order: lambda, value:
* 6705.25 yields 7.595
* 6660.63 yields 6.948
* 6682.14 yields 8.282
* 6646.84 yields 4.607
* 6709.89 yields 6.937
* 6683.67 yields 7.046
